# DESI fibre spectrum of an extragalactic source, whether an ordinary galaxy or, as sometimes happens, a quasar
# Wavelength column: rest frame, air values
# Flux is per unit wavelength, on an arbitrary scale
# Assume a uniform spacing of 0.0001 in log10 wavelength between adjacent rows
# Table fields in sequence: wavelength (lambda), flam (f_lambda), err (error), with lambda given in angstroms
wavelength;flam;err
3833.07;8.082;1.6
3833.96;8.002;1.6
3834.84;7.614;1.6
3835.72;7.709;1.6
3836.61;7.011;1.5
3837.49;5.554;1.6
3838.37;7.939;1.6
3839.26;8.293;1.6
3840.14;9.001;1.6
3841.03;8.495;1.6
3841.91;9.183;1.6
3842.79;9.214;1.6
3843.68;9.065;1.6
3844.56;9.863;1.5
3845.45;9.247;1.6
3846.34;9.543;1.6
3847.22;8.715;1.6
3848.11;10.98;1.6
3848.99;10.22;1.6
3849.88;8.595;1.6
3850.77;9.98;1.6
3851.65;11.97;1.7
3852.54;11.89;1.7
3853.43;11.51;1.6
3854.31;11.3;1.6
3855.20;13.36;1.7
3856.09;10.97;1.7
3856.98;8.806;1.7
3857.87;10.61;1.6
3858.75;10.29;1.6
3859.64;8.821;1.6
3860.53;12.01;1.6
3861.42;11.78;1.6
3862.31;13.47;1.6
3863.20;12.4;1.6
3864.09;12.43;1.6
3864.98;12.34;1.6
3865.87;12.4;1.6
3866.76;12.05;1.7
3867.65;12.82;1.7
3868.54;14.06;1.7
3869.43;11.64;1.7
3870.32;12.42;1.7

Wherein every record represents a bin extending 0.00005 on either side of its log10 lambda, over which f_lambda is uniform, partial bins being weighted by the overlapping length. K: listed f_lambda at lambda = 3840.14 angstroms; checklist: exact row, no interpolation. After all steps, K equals 9.001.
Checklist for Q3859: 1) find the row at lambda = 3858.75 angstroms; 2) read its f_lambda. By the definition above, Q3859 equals 10.29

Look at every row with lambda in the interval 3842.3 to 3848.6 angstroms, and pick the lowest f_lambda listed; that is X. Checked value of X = 8.715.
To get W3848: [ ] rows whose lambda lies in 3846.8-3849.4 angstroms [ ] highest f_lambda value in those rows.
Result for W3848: 10.98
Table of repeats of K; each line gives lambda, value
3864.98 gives 12.34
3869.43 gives 11.64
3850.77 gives 9.98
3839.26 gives 8.293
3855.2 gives 13.36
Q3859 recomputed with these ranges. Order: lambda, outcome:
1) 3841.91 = 9.183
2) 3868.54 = 14.06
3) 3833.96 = 8.002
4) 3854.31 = 11.3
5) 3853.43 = 11.51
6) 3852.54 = 11.89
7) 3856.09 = 10.97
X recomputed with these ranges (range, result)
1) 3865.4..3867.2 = 12.05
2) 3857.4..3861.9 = 8.821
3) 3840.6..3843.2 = 8.495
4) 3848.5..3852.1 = 8.595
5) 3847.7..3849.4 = 10.22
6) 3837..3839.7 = 5.554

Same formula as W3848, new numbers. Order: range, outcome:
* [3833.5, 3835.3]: 8.002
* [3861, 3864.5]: 13.47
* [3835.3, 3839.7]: 8.293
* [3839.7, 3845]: 9.863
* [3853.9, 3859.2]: 13.36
